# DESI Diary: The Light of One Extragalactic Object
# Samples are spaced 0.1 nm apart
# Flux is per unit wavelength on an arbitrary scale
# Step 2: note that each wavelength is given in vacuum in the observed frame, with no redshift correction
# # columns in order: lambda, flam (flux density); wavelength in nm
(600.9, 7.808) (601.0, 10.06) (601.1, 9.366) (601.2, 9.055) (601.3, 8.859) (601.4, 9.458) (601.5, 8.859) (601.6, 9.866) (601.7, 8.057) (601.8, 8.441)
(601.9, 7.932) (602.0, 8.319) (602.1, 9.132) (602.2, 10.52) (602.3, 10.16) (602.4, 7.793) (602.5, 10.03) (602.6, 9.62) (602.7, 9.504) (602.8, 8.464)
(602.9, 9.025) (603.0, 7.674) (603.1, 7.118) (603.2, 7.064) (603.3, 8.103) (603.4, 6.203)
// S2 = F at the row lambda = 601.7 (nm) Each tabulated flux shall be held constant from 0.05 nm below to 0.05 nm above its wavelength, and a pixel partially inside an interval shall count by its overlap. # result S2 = 8.057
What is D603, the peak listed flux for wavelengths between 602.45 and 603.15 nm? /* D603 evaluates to 10.03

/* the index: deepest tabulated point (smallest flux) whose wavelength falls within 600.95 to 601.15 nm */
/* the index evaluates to 9.366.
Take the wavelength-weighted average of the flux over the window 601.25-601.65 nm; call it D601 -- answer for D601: 9.26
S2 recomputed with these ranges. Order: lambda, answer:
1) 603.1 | 7.118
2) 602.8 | 8.464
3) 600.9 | 7.808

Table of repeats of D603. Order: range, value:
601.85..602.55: 10.52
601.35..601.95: 9.866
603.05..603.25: 7.118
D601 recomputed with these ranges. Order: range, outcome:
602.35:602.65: 9.15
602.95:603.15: 7.4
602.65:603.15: 8.36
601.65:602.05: 8.19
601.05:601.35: 9.09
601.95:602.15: 8.73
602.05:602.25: 9.83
